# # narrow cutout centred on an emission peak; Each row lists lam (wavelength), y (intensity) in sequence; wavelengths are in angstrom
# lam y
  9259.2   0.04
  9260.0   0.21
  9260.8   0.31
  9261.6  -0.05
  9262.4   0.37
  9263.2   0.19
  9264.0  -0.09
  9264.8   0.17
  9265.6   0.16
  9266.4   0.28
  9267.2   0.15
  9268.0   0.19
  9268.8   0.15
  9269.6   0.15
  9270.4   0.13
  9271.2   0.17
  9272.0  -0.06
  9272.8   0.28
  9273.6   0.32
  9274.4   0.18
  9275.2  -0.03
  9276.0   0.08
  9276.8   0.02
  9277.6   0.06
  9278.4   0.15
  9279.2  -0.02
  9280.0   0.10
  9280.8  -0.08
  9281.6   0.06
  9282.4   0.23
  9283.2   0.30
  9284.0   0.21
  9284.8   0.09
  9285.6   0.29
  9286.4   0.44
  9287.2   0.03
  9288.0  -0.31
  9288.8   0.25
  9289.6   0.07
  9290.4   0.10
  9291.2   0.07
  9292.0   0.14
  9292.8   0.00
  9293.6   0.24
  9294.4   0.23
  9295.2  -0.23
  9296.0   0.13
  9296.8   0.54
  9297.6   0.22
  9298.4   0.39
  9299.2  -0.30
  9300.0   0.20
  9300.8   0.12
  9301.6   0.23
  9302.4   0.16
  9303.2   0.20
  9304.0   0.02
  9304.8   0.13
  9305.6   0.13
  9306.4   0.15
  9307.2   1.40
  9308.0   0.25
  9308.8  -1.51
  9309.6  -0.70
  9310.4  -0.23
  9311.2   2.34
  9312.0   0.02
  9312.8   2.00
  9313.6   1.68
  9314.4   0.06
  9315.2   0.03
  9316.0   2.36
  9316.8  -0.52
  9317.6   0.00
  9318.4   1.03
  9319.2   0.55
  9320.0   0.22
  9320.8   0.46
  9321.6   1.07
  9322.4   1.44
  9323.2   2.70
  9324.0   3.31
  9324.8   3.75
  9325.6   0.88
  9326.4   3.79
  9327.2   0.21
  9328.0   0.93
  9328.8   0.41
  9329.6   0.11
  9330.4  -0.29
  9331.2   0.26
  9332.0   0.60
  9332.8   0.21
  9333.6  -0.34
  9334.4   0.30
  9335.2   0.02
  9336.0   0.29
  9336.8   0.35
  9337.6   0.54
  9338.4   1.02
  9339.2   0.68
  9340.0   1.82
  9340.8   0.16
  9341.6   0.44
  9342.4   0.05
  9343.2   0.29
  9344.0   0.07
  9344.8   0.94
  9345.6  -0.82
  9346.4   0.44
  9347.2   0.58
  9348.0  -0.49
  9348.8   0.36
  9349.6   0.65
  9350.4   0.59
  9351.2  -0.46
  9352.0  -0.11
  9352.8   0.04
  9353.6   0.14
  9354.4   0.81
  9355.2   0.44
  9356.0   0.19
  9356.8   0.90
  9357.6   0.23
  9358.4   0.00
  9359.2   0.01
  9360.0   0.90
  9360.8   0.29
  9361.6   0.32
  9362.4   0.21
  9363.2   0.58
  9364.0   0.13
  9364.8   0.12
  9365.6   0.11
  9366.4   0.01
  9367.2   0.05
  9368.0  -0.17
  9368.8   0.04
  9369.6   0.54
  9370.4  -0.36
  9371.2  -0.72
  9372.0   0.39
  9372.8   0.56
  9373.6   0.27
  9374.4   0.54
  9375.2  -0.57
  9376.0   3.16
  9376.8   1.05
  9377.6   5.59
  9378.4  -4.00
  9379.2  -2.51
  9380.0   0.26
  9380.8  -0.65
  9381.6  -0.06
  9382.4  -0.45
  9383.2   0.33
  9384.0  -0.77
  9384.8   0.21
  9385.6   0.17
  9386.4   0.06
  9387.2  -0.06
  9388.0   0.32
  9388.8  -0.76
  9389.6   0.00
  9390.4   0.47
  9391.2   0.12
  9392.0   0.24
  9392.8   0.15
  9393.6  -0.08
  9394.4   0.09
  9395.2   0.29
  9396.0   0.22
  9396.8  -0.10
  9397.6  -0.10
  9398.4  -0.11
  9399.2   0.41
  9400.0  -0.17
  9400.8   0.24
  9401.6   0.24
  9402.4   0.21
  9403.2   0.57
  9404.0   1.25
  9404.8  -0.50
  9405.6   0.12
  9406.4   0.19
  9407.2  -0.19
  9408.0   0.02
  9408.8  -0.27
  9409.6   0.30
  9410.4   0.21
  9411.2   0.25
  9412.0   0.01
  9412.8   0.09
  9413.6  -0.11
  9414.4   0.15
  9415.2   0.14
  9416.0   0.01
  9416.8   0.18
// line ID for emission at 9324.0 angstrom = [O III]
